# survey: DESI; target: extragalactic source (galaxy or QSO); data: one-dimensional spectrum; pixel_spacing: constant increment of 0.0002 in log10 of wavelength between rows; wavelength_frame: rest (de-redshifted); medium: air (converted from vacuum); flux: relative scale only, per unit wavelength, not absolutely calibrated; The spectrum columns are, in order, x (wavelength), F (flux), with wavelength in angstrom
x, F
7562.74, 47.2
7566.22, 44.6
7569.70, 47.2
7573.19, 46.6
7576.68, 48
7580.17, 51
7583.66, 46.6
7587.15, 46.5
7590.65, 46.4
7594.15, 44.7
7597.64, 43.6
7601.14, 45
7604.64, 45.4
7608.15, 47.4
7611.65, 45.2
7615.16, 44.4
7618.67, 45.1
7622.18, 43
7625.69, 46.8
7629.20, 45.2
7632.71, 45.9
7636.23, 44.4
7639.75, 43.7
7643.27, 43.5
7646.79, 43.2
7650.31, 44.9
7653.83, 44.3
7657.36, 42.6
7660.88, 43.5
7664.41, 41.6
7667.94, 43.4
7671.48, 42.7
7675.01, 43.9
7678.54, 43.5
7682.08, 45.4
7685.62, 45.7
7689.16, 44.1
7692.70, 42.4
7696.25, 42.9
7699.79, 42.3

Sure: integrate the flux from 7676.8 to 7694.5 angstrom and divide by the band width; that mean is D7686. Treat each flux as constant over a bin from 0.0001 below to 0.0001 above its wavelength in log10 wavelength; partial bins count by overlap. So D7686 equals 44.2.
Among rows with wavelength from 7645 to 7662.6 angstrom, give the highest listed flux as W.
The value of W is 44.9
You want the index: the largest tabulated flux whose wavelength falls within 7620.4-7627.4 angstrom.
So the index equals 46.8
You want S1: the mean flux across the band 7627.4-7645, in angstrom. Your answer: 44.5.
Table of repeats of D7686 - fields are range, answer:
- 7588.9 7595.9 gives 45.6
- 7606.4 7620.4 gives 45.5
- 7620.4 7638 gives 45.1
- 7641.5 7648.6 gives 43.4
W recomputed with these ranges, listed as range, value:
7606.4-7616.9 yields 47.4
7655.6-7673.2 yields 43.5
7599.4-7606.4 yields 45.4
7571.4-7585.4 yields 51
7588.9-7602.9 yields 46.4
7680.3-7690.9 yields 45.7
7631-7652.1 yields 45.9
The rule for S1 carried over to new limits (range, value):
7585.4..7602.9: 45.2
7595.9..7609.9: 45.3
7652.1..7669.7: 43.1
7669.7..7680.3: 43.4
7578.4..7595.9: 47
